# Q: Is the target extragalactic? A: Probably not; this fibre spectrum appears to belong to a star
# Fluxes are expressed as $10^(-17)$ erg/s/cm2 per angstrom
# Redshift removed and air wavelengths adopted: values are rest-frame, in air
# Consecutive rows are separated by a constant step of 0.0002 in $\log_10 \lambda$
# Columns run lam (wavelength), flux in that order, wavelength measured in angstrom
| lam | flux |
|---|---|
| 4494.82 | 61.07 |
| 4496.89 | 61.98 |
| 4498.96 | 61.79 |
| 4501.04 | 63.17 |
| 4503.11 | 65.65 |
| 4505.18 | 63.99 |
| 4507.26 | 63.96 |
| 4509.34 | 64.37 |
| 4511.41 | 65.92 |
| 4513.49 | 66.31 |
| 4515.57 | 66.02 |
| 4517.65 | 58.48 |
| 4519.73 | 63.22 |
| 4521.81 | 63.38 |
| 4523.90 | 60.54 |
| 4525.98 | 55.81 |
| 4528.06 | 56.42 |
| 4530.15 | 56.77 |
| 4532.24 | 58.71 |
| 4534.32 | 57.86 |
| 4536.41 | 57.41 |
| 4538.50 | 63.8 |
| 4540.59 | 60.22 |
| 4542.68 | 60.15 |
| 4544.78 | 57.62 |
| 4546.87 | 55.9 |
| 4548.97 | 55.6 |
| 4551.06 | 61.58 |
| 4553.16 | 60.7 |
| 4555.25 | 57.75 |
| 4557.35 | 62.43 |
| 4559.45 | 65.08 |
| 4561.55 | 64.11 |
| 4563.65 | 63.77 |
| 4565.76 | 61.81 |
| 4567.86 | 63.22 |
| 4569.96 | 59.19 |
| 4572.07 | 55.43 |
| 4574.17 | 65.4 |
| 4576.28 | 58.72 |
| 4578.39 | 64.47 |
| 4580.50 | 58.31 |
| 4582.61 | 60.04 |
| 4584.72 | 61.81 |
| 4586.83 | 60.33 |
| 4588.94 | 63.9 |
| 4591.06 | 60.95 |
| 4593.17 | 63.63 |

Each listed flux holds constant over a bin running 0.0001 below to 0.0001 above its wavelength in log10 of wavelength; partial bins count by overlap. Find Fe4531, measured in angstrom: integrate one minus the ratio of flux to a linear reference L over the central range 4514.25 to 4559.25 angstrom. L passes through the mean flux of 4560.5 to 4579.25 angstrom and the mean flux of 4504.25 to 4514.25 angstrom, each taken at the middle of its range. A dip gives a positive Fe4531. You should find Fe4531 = 2.67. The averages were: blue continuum 64.9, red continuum 61.8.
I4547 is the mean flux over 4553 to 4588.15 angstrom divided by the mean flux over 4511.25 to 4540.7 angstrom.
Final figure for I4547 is 1.01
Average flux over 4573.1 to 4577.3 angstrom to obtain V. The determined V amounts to 62.1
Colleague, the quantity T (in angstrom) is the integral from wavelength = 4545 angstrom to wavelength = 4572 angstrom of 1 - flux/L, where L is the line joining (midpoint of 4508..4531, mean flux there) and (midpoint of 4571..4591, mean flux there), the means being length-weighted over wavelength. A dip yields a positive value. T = 0.2 angstrom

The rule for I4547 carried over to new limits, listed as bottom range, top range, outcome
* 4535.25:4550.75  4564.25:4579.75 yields 1.04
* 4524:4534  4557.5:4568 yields 1.11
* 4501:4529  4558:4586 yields 0.98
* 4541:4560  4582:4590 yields 1.04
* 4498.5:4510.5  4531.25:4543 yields 0.93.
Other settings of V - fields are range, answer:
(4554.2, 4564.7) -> 62.7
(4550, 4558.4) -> 60.7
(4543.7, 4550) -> 56.3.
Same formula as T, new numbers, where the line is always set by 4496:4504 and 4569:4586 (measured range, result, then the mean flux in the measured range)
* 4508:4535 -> 0.5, 61.1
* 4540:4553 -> 0.6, 58.6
